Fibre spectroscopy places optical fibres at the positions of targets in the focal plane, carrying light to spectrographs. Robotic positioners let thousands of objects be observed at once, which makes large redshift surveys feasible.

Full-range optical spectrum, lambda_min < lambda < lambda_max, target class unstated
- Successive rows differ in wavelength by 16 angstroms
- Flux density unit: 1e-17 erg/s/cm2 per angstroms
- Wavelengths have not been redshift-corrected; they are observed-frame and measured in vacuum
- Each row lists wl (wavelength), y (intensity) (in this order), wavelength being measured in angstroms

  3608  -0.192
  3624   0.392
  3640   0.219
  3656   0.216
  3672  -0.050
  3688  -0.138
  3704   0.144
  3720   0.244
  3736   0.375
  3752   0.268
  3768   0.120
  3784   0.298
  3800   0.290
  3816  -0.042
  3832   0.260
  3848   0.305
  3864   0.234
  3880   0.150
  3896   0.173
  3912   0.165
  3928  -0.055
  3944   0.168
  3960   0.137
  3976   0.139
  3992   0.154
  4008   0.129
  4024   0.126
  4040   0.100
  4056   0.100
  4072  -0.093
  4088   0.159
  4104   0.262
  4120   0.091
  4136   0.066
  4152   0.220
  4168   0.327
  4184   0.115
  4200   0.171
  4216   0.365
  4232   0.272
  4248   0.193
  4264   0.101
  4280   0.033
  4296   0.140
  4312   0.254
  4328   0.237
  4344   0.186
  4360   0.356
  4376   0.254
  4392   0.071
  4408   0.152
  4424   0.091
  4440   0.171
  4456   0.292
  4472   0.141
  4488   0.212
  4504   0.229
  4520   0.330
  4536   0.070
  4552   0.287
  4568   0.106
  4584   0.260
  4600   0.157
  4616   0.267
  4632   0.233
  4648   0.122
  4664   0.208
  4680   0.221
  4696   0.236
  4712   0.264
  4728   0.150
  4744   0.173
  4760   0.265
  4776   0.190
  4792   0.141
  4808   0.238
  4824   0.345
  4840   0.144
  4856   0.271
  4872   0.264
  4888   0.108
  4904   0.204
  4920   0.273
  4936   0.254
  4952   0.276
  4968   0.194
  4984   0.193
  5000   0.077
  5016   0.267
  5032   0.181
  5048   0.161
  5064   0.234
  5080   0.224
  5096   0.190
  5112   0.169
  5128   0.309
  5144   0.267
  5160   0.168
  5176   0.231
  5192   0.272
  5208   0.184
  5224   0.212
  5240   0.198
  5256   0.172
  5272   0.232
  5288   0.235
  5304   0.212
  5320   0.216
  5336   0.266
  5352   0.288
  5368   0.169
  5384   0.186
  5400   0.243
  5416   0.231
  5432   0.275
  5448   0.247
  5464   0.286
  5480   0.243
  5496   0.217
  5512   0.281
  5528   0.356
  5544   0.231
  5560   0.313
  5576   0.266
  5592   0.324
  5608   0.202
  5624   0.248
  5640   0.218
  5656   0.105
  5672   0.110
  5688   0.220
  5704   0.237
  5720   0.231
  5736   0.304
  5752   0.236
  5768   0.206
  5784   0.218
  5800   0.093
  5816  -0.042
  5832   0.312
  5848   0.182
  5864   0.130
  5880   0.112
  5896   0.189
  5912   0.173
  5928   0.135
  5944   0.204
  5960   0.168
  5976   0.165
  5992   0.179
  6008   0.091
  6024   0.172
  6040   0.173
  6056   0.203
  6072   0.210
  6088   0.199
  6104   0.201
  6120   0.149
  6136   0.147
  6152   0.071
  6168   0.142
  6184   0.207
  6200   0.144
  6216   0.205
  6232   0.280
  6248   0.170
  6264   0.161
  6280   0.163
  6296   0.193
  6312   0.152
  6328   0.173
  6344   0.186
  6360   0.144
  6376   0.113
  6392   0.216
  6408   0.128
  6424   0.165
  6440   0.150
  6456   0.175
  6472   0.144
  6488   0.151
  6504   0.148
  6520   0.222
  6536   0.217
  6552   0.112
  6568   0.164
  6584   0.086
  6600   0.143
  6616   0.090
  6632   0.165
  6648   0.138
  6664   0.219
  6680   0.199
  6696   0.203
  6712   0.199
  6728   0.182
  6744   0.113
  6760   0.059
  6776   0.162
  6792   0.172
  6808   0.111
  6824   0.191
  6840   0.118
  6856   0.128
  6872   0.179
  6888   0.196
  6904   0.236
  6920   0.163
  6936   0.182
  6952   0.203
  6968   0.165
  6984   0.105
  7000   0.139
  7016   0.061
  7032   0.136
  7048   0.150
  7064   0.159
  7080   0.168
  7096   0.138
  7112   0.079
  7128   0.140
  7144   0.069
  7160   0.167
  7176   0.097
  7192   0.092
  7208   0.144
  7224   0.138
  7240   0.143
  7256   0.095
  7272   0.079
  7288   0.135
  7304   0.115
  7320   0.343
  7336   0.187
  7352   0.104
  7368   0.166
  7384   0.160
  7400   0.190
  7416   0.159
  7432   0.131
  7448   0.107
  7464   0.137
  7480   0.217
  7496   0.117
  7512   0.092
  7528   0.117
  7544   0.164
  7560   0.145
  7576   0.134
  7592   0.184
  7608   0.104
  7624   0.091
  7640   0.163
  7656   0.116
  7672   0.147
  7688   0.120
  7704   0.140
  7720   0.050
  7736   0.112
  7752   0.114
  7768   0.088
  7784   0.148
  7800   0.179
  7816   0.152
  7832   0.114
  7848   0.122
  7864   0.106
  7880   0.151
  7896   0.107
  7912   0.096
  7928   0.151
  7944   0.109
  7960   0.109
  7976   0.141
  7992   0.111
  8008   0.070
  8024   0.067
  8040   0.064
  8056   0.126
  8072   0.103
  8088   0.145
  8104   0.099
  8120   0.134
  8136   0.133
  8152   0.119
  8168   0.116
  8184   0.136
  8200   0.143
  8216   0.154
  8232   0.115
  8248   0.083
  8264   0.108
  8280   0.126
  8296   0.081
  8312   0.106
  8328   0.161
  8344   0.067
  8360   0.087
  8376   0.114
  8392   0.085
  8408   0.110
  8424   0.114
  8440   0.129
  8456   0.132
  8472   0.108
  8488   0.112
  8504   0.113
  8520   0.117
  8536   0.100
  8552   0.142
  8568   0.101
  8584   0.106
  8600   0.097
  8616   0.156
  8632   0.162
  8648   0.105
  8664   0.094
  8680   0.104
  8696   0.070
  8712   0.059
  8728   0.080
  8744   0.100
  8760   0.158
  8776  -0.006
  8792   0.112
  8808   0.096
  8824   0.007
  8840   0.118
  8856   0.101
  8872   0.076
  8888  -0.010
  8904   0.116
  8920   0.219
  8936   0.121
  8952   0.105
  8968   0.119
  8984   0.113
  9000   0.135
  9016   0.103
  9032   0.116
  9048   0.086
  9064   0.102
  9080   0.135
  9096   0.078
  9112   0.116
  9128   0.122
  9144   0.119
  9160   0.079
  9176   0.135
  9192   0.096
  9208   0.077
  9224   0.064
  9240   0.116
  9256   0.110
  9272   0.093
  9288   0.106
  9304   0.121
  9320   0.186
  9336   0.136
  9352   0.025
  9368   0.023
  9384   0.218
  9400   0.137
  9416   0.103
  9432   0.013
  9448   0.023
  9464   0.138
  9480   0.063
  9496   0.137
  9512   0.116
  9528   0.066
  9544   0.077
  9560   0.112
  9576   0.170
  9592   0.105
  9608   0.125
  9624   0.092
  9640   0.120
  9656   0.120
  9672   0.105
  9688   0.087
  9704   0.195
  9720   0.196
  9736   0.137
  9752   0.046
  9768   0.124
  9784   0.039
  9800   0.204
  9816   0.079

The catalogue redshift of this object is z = 0.12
